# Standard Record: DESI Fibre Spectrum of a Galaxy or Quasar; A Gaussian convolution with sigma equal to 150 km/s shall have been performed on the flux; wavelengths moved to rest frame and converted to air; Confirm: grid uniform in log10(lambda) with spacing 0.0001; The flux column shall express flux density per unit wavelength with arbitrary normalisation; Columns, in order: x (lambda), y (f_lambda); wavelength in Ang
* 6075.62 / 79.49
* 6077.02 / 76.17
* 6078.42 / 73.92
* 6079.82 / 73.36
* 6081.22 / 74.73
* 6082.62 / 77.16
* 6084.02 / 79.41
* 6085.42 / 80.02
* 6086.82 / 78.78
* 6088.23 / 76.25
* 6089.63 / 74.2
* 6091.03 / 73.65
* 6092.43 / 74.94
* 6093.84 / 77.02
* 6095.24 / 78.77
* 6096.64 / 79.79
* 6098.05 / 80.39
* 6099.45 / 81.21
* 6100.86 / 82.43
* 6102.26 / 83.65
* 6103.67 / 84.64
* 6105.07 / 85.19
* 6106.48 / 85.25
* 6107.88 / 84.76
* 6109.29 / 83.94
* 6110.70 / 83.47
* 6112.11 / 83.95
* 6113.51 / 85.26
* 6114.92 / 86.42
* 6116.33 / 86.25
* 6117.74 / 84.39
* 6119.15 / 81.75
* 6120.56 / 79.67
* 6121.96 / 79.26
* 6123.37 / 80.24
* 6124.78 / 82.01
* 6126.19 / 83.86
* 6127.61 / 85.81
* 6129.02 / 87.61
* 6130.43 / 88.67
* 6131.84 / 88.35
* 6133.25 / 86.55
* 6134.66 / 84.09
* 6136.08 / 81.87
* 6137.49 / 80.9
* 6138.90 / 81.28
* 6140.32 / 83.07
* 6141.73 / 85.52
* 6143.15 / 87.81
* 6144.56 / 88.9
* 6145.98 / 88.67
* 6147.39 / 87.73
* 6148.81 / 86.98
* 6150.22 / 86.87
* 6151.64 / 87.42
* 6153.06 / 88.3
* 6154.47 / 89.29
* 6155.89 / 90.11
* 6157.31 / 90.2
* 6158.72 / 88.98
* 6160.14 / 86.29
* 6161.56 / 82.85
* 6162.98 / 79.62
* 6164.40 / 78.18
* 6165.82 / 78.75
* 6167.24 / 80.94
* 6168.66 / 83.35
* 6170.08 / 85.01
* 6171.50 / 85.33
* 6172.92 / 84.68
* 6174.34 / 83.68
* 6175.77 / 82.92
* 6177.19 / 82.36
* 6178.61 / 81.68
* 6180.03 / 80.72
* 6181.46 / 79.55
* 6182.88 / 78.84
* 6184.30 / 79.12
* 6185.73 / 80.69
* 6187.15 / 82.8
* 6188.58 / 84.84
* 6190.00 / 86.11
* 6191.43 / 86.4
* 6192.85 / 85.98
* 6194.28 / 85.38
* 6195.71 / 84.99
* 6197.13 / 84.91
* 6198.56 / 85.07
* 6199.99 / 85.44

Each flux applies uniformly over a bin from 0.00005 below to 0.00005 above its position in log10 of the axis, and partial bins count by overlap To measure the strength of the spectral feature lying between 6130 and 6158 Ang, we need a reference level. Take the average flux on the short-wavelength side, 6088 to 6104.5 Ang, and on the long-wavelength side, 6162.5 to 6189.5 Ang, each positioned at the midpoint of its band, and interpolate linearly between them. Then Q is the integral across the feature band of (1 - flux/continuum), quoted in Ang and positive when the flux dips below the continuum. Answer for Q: -2.0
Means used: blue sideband 79.1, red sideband 81.8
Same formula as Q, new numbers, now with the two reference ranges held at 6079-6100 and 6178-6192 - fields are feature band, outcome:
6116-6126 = -0.4 Ang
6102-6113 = -0.9 Ang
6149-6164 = -1.2 Ang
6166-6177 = -0.3 Ang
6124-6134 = -0.9 Ang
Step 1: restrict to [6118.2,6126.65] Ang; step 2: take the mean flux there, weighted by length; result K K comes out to 81.2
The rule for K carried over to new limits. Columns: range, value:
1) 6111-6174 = 84.8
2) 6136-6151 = 85.6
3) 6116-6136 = 84.1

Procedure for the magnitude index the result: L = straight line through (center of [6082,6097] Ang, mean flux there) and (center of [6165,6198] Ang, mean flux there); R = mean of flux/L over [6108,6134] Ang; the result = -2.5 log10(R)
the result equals -0.068 mag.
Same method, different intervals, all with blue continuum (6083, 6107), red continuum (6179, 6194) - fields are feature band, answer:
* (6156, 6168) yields -0.02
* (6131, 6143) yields -0.04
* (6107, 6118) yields -0.06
